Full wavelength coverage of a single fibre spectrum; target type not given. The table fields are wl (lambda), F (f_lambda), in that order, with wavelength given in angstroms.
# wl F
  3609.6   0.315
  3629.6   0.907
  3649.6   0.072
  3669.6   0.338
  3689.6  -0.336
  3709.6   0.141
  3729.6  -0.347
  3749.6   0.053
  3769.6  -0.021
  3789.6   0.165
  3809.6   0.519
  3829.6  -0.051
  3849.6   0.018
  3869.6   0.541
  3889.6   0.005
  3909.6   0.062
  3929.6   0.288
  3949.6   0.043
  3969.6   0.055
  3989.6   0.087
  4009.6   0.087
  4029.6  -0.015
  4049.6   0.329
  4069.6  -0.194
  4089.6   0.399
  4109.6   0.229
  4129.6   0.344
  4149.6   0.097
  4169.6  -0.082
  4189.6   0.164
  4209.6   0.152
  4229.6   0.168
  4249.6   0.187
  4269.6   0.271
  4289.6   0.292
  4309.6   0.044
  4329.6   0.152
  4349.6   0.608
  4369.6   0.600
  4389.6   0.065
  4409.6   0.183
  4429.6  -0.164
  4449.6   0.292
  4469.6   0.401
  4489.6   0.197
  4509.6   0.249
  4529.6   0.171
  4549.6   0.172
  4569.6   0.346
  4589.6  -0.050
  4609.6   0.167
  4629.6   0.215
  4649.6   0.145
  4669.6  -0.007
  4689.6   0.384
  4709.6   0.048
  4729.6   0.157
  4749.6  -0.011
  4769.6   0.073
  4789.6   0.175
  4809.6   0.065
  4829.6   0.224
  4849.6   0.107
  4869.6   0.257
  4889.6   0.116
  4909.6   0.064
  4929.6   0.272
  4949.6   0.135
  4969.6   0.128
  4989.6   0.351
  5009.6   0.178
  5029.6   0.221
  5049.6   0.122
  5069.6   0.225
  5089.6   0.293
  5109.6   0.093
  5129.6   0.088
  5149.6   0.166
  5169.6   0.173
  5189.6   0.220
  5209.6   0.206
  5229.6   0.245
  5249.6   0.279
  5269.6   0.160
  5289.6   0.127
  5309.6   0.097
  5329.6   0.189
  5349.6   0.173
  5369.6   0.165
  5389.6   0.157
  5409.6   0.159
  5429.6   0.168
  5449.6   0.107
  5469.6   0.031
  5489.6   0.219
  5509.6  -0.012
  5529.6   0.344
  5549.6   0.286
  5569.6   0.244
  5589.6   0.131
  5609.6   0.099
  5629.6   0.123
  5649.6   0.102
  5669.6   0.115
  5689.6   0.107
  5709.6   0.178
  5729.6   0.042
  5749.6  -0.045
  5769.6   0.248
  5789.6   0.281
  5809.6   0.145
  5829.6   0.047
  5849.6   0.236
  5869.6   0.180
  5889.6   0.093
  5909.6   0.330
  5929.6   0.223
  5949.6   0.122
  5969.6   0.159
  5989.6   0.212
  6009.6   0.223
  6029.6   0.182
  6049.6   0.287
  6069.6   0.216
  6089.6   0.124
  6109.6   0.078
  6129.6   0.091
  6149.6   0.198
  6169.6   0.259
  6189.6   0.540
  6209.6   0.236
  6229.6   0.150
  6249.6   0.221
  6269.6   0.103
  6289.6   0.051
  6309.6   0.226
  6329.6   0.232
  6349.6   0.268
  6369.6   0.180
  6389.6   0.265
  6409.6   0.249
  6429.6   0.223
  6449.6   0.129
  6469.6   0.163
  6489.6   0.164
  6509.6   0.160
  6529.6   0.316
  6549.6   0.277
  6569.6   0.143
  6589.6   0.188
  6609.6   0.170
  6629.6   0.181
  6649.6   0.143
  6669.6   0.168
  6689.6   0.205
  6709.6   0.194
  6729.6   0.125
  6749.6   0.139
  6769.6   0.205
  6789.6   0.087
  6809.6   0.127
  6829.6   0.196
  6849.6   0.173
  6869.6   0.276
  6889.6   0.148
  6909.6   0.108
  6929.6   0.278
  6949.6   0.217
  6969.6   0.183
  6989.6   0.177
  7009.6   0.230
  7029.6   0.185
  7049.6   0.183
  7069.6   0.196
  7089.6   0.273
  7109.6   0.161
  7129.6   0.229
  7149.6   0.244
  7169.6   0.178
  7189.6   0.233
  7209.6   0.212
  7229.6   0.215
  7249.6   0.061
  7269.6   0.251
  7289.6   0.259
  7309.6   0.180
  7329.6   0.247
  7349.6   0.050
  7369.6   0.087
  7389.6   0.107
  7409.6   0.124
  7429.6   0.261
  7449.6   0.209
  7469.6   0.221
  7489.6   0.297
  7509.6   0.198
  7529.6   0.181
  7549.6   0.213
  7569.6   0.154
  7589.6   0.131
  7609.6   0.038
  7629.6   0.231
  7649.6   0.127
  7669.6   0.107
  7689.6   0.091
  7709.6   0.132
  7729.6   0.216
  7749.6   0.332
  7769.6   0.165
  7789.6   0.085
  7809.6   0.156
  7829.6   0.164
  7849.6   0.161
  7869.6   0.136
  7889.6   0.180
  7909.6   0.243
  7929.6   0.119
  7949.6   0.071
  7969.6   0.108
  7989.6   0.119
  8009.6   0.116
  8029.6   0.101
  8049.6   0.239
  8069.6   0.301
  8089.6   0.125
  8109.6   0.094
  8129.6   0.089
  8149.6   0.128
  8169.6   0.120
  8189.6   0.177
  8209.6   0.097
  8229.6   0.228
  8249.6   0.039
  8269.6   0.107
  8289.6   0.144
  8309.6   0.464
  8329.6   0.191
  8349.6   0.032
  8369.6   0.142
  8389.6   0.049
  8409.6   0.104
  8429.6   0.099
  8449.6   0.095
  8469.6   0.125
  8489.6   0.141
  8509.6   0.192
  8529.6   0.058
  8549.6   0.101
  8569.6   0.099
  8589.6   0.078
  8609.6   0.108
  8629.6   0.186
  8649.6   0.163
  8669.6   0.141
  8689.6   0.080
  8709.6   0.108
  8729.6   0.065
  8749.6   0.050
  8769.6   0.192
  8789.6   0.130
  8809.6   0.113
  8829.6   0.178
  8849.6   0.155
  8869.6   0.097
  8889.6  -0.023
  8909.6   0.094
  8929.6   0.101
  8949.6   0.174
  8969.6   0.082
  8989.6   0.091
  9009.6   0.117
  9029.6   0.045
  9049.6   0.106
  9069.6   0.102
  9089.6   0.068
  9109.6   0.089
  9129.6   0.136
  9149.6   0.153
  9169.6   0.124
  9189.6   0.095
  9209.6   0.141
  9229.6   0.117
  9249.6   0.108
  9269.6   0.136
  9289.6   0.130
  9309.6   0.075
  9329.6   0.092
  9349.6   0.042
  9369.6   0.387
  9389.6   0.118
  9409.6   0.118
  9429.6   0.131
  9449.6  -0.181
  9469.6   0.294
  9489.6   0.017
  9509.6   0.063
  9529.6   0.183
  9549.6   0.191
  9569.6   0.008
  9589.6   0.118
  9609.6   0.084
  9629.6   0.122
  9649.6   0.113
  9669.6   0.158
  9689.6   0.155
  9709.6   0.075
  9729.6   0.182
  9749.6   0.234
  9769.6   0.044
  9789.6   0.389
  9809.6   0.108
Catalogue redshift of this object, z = 0.66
